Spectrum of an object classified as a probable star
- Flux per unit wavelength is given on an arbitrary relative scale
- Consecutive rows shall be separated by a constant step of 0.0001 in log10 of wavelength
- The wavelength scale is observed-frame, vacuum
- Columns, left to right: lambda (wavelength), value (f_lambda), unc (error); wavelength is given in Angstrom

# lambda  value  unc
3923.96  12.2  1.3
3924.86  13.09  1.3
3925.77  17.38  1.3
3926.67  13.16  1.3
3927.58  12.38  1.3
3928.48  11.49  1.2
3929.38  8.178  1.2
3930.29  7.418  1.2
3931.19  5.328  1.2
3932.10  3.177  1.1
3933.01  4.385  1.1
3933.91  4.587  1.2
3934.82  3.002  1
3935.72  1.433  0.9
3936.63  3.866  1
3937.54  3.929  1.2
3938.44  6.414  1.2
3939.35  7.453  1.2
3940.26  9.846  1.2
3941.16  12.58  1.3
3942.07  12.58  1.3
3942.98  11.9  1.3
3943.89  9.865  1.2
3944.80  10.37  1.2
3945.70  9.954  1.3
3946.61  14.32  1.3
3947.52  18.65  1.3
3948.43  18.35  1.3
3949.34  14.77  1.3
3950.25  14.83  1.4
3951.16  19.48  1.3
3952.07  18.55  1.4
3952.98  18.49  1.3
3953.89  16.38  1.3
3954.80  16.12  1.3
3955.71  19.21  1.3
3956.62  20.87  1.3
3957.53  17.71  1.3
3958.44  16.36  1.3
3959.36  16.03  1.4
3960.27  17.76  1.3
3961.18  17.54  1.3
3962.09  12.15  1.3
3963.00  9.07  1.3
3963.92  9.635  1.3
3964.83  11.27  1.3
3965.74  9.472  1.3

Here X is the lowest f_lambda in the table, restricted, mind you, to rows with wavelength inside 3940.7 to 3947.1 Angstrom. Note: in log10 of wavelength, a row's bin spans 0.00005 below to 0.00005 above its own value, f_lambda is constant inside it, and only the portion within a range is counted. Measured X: 9.865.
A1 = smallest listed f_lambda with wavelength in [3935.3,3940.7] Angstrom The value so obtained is 1.433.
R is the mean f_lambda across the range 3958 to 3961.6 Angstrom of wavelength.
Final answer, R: 16.9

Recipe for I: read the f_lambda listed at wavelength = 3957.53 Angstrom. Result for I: 17.71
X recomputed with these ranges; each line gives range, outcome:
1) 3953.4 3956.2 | 16.12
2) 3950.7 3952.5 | 18.55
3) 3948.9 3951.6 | 14.77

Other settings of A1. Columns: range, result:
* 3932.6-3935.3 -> 3.002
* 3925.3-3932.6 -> 3.177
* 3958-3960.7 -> 16.03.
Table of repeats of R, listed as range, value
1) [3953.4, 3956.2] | 17.3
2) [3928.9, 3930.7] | 7.87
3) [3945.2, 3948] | 14.3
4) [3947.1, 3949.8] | 17.2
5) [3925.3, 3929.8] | 12.6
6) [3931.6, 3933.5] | 3.83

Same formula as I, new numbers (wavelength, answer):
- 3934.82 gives 3.002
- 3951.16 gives 19.48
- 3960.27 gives 17.76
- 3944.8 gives 10.37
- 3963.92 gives 9.635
